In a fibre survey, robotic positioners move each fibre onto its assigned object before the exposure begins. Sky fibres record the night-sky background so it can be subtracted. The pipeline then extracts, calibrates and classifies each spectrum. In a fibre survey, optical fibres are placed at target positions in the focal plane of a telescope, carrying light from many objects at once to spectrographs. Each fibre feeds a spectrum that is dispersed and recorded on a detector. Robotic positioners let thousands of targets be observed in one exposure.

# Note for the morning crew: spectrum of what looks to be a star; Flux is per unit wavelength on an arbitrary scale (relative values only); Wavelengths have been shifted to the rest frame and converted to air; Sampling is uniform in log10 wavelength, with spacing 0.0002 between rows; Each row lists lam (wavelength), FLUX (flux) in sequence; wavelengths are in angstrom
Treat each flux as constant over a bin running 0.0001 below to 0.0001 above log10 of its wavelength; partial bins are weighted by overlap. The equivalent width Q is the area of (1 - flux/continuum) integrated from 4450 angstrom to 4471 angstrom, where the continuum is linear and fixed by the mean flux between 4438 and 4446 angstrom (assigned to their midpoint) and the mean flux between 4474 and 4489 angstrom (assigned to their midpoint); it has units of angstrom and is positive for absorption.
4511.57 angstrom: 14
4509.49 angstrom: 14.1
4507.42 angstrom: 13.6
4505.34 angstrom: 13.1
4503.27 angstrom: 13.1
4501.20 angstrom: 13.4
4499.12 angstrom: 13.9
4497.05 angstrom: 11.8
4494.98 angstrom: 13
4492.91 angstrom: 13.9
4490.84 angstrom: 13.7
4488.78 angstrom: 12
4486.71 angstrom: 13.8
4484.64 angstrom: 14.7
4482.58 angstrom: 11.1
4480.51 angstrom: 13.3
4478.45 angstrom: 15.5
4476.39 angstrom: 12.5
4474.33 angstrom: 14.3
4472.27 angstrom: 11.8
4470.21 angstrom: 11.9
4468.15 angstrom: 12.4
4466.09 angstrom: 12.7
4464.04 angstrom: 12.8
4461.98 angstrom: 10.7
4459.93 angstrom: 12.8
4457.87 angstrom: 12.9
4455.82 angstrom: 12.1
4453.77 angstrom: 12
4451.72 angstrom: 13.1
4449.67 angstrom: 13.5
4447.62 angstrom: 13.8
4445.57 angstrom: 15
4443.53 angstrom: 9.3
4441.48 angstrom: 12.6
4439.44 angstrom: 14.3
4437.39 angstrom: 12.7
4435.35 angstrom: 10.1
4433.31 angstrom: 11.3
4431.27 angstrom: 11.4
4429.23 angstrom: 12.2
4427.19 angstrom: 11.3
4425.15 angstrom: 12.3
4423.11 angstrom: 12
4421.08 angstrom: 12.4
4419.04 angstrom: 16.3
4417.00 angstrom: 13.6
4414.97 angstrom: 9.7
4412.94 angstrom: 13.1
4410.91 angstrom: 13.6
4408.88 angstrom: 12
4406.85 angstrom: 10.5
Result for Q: 1.0 angstrom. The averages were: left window 12.6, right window 13.4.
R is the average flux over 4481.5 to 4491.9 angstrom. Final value 13.1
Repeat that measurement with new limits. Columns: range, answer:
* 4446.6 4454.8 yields 13.1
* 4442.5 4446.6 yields 12.2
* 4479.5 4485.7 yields 13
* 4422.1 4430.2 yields 11.9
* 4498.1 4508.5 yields 13.4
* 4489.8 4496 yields 13.5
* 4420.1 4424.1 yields 12.2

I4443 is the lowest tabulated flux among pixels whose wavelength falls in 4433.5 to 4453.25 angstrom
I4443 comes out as 9.3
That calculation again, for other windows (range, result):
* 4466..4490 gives 11.1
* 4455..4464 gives 10.7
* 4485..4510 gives 11.8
